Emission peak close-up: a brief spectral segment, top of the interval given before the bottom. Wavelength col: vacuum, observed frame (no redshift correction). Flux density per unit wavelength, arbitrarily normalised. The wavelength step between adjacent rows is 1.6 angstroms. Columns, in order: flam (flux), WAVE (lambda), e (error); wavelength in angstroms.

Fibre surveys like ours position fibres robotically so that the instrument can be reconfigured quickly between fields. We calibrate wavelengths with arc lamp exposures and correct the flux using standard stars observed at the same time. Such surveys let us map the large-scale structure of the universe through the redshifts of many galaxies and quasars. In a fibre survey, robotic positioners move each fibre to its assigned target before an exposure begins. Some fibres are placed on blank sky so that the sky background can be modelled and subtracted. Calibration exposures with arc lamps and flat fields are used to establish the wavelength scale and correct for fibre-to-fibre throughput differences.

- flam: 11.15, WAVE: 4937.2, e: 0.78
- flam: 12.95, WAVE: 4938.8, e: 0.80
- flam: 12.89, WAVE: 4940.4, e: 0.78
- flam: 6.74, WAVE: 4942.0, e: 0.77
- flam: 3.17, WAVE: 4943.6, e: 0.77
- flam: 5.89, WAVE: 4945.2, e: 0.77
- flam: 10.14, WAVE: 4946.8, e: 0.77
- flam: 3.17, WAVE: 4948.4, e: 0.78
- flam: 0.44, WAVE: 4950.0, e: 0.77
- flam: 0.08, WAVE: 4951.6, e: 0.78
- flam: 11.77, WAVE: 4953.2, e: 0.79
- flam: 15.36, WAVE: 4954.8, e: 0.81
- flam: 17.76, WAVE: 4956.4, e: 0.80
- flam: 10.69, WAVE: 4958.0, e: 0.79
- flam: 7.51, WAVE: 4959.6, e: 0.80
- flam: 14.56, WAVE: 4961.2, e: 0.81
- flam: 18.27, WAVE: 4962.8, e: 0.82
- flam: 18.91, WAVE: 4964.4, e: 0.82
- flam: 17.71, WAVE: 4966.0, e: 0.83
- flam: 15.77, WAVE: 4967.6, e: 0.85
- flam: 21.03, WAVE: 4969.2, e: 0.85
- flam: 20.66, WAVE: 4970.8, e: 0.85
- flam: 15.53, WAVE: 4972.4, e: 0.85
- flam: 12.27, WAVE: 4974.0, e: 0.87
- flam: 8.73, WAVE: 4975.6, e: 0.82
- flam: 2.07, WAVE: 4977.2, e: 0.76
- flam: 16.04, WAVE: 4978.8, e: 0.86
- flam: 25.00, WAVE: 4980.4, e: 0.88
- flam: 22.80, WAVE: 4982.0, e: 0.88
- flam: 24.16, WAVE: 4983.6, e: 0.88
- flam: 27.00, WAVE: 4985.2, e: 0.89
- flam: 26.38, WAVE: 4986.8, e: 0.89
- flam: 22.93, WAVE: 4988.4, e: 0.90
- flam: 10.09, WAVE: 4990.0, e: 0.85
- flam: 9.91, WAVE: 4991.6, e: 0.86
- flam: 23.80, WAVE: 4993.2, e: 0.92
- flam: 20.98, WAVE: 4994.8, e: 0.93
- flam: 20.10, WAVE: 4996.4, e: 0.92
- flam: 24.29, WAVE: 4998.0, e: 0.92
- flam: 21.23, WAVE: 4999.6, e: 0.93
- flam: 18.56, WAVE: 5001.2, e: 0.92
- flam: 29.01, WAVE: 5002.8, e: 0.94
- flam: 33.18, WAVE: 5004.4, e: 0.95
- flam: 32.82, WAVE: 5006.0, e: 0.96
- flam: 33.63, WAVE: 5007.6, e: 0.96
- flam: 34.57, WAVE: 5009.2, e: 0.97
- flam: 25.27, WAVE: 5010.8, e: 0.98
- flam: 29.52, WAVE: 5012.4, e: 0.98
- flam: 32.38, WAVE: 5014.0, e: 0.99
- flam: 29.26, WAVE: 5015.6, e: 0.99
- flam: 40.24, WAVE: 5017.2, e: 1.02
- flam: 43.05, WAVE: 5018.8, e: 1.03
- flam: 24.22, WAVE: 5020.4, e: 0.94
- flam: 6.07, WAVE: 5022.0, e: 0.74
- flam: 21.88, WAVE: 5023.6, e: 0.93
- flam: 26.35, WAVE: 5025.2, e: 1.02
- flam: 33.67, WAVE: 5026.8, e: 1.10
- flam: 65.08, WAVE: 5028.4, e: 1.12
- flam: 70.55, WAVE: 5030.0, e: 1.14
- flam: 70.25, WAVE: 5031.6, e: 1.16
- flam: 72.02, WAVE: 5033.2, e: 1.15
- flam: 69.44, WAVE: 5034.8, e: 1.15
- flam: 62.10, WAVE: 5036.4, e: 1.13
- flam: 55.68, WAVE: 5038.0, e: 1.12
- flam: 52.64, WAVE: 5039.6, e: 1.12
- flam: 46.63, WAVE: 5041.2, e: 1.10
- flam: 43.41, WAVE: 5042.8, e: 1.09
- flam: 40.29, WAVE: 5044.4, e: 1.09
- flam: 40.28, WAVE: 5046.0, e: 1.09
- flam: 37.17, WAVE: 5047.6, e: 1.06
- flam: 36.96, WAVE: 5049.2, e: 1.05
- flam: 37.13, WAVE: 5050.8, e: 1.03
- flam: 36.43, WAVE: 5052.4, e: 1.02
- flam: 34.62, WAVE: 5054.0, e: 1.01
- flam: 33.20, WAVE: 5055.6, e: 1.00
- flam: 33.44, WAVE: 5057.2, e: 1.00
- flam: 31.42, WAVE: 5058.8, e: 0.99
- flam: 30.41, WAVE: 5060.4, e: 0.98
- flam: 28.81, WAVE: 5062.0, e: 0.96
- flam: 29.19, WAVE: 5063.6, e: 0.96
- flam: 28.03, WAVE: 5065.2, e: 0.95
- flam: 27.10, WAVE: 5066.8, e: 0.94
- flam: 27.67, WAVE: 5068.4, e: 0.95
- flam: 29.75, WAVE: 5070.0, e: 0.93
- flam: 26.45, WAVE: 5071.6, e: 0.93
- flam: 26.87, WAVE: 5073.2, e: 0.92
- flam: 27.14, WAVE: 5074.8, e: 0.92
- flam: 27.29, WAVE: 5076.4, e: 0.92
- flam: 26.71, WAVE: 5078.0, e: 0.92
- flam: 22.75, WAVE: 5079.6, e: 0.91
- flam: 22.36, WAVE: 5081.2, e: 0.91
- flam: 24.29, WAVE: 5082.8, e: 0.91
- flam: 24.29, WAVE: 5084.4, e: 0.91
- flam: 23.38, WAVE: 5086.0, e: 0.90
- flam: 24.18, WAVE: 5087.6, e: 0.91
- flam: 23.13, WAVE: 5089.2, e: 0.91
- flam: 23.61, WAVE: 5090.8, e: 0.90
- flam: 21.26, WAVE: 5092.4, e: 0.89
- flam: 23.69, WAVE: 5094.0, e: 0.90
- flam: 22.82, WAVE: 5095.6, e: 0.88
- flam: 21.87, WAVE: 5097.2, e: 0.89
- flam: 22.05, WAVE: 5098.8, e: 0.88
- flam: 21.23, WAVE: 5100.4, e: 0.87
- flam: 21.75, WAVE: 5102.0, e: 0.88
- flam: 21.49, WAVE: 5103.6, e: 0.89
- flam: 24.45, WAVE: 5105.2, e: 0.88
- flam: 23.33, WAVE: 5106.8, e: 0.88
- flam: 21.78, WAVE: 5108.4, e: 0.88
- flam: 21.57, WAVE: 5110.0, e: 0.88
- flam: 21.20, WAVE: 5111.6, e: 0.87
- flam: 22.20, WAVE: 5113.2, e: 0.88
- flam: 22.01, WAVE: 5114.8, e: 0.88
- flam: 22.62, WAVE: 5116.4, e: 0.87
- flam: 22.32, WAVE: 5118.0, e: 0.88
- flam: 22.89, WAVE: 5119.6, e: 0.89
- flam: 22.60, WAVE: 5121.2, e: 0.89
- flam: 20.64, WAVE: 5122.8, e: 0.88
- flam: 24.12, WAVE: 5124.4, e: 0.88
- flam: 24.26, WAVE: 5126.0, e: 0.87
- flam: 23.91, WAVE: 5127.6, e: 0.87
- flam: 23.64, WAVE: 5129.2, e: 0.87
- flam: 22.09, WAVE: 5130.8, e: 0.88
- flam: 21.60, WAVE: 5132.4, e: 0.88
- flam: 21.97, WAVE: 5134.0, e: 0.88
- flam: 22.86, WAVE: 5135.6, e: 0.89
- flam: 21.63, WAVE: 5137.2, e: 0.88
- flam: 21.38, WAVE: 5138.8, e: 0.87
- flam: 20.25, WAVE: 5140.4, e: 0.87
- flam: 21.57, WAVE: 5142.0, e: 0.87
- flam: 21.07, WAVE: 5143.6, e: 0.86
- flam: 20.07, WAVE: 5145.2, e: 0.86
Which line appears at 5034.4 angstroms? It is Lyman alpha 1216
